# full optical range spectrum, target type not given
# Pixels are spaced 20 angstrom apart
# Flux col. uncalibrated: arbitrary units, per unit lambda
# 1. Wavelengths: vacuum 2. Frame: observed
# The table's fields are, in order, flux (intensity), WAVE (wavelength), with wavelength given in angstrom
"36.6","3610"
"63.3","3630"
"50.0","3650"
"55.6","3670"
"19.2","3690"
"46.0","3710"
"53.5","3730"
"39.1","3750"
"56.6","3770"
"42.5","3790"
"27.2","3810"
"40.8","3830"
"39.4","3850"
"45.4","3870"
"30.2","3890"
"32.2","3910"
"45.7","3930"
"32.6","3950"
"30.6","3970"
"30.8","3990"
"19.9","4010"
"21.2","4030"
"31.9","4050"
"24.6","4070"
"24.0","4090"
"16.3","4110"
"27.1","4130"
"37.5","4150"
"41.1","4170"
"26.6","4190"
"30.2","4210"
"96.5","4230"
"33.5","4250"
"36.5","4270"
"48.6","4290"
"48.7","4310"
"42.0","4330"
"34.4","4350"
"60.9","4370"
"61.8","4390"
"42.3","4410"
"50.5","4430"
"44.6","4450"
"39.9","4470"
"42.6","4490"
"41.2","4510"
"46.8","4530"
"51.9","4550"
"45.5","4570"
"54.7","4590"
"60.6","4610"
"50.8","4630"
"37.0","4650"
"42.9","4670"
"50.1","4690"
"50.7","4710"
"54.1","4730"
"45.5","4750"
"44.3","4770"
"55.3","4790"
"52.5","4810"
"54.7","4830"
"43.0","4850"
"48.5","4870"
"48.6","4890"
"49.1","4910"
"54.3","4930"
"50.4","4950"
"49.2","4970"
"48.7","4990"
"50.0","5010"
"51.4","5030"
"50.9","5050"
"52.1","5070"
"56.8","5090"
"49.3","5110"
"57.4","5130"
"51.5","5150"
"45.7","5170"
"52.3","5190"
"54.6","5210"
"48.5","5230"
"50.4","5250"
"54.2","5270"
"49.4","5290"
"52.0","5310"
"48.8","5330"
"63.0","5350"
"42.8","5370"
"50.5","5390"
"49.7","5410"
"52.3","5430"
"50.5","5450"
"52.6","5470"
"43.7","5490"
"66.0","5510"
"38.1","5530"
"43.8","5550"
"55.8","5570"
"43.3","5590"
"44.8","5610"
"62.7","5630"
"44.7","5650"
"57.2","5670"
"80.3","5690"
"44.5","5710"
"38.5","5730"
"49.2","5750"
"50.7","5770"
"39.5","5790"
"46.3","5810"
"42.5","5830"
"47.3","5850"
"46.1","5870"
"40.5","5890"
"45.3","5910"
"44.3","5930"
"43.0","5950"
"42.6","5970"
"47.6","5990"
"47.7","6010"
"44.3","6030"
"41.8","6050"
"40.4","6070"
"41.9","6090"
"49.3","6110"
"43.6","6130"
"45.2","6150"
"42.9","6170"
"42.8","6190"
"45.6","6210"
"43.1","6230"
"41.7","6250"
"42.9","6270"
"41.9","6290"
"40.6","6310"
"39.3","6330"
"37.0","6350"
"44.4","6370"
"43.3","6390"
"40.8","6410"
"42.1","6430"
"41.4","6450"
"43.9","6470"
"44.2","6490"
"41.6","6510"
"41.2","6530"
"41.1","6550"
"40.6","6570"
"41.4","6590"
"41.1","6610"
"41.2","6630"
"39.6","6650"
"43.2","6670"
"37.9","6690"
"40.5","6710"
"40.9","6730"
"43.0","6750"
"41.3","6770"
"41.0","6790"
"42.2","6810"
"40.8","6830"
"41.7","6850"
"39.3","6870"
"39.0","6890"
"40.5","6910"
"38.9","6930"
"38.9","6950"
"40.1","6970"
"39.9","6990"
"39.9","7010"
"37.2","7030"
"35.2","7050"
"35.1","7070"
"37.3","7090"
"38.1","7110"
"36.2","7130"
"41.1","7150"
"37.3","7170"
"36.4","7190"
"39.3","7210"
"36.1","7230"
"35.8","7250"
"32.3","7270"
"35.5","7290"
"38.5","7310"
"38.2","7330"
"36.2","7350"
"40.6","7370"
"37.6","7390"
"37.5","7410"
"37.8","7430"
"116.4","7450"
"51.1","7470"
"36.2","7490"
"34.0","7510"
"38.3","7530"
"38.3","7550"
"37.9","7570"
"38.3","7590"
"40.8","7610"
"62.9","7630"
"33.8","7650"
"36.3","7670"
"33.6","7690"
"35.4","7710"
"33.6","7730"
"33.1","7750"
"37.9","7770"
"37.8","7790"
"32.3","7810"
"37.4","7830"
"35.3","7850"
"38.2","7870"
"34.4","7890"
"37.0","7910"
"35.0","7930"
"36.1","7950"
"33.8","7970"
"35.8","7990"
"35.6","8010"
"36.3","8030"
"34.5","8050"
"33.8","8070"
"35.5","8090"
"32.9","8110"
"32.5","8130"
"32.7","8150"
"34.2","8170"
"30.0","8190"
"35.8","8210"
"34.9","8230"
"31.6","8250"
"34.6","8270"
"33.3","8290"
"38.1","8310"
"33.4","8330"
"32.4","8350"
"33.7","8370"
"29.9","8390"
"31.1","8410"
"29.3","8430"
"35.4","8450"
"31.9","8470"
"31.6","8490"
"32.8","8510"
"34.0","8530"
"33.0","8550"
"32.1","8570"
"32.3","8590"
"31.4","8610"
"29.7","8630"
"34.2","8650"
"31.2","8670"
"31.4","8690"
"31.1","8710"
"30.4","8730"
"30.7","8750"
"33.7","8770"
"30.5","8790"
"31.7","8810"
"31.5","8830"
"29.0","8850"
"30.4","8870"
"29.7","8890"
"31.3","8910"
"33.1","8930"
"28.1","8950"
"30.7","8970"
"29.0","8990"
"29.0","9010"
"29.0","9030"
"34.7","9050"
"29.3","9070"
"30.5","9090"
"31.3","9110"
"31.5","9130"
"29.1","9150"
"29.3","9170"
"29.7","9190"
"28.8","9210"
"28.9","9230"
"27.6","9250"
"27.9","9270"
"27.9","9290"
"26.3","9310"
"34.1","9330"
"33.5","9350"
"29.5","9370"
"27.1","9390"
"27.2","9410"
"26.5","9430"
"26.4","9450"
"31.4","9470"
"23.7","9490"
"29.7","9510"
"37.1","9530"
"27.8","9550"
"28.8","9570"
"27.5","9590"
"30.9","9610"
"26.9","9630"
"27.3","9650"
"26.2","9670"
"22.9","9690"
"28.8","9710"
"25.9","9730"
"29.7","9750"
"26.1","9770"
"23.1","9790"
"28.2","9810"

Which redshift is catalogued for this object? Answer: 0.13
